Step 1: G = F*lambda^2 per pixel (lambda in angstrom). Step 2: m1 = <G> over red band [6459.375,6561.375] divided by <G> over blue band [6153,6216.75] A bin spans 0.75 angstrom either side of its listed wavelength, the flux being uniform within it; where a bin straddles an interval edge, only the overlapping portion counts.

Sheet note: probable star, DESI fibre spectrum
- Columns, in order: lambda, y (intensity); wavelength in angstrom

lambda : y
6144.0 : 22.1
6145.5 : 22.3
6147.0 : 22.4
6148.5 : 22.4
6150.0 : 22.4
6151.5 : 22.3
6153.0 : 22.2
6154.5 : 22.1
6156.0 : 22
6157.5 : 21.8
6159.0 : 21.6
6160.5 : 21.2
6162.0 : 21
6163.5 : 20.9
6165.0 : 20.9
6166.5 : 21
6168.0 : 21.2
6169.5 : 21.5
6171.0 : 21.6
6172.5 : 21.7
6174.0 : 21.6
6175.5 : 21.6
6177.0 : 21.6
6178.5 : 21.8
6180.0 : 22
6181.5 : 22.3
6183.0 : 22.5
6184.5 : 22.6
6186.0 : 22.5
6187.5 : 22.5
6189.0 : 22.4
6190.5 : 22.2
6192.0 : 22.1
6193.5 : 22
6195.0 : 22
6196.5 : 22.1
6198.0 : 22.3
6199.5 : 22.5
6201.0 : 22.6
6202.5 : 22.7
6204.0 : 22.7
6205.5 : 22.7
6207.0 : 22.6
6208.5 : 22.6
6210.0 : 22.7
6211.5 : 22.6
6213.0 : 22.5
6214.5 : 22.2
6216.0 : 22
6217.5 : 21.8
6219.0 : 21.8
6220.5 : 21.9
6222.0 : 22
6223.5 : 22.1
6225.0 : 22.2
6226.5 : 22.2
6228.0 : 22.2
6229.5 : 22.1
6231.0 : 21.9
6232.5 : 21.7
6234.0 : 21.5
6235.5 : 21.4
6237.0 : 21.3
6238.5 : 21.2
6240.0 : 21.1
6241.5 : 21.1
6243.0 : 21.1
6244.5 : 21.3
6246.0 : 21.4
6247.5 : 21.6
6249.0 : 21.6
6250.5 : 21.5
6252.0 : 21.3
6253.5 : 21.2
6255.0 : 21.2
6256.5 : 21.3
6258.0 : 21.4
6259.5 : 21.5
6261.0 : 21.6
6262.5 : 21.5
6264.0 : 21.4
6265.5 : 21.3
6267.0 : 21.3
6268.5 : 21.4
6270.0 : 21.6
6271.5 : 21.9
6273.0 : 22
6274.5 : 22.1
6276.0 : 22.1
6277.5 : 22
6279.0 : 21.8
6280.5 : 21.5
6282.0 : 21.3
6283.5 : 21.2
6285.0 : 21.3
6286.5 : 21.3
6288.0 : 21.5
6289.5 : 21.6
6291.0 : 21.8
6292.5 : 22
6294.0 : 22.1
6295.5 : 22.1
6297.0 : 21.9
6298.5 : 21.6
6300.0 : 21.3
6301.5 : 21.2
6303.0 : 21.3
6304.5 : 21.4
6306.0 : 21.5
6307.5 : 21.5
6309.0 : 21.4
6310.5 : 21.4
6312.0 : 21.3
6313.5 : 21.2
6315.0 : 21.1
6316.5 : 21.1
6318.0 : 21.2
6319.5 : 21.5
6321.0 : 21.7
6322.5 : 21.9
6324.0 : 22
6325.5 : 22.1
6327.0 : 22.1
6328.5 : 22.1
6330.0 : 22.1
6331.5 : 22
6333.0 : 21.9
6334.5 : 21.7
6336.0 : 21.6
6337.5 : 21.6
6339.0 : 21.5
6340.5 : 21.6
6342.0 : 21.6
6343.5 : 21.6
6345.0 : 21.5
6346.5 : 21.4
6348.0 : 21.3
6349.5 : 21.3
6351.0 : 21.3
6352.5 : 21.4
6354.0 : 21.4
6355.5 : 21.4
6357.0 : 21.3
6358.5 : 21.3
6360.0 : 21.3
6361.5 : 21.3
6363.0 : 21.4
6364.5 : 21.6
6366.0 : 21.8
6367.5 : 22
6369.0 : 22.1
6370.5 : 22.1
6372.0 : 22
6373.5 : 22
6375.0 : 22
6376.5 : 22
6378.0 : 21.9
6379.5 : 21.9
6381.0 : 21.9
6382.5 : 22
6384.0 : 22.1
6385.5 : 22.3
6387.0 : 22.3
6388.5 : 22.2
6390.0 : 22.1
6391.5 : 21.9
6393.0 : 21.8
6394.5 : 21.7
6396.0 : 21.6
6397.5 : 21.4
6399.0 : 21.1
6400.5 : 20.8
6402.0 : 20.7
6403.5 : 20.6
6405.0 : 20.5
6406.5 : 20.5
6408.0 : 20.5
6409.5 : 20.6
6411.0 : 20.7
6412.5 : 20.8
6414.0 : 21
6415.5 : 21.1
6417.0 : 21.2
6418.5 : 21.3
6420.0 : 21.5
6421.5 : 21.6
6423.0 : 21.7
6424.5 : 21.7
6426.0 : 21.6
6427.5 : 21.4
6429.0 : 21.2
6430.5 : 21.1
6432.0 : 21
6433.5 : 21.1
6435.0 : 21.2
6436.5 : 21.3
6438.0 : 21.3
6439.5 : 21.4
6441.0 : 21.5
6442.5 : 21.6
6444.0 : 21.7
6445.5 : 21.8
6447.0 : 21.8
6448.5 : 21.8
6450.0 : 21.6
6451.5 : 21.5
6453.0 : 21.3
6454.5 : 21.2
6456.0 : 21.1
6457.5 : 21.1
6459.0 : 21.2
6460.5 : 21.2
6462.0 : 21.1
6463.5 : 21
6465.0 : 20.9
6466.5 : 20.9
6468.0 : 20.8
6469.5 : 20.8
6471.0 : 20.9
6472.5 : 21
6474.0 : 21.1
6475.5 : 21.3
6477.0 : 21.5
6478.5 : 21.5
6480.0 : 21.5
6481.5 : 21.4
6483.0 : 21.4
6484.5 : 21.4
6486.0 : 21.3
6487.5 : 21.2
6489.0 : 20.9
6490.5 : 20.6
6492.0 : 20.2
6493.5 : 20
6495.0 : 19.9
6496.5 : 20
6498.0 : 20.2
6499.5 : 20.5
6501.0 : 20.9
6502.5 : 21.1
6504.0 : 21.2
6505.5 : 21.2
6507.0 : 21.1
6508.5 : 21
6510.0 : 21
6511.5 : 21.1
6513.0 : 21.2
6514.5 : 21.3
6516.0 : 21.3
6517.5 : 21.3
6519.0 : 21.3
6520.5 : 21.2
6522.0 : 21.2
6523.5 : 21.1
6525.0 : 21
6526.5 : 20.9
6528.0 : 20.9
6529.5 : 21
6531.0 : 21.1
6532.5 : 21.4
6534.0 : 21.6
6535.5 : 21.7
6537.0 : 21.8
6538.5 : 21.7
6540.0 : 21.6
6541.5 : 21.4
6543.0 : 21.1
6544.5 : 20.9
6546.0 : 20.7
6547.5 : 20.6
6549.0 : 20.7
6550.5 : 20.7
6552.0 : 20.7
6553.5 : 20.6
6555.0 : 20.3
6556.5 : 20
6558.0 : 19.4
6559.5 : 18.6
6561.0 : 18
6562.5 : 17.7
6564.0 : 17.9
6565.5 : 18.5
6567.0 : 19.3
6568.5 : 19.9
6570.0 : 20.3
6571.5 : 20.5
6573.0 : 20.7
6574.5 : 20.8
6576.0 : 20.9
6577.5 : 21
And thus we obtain 1.05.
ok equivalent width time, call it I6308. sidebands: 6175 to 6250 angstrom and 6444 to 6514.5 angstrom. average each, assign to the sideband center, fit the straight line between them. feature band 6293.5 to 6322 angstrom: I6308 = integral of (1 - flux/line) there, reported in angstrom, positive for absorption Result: 0.3 angstrom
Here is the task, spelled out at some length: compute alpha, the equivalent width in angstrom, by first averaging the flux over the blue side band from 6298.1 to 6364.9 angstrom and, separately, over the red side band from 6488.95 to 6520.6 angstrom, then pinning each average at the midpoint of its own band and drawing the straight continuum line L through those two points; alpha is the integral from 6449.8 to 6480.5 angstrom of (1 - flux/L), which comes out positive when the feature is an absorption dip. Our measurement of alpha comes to -0.2 angstrom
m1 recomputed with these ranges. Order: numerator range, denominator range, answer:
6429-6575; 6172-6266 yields 1.04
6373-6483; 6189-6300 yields 1.04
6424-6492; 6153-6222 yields 1.05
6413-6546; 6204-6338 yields 1.04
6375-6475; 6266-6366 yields 1.02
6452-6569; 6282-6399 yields 1.01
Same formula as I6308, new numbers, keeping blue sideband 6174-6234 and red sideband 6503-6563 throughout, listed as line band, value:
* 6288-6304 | 0.1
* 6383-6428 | 0.0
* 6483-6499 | 0.3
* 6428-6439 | 0.0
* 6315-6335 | -0.1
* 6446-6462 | -0.2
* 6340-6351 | 0.1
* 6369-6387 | -0.5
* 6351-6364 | 0.1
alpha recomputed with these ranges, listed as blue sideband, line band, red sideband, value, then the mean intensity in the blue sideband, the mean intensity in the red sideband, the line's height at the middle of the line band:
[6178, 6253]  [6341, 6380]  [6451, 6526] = -0.24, 22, 21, 21.5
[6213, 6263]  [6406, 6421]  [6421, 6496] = 0.25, 21.6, 21.2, 21.3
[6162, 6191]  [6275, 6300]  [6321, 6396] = 0.10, 21.8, 21.8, 21.8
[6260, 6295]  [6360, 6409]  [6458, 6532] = -0.67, 21.6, 21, 21.3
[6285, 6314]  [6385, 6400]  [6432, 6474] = -0.31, 21.5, 21.3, 21.4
